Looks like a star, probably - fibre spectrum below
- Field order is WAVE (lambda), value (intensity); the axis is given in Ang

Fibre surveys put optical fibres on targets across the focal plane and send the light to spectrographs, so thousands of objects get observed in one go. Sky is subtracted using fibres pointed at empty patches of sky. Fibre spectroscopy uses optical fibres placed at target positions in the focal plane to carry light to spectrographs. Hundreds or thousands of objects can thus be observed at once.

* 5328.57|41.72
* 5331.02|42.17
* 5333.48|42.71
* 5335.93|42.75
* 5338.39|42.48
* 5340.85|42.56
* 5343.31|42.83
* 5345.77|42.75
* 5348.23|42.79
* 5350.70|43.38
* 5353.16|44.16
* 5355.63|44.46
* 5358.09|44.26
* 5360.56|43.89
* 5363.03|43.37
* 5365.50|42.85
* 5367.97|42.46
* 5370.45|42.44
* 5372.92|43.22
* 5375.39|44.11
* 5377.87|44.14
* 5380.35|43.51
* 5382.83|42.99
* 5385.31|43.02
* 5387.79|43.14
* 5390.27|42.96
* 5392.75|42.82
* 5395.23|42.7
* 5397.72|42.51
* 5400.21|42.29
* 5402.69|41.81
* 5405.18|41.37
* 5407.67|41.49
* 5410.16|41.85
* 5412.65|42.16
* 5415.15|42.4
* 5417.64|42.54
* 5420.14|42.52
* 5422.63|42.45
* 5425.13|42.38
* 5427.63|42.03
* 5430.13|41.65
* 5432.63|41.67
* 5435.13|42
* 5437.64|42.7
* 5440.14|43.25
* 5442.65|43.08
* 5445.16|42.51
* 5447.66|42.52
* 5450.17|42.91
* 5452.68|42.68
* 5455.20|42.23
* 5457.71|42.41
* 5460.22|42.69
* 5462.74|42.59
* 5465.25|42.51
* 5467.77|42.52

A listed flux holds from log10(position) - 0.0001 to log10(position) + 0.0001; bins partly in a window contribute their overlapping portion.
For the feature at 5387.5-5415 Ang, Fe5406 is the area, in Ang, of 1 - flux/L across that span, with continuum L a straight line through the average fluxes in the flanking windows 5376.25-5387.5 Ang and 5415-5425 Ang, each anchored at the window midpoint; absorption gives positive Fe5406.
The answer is 0.43 Ang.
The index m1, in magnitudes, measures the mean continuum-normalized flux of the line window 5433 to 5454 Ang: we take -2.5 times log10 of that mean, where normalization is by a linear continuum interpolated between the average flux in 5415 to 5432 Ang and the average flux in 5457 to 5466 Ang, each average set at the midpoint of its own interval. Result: -0.01 mag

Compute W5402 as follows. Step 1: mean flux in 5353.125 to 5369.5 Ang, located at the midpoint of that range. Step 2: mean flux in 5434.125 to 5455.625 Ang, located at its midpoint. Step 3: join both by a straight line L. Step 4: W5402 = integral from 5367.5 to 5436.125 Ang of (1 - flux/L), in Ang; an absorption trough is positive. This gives 1.0 Ang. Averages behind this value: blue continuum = 43.6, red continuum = 42.7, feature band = 42.5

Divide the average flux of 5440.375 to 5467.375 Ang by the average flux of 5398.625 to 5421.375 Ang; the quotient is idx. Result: 1.0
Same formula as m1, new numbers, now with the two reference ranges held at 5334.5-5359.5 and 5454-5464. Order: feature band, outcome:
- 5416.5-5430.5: 0.01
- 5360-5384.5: 0.00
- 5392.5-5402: 0.01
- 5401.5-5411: 0.03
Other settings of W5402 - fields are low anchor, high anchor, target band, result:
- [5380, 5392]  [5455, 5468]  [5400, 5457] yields 0.7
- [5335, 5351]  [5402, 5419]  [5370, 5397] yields -0.6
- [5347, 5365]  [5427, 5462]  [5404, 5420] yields 0.3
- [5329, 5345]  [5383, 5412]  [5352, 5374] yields -0.5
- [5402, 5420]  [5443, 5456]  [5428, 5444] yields 0.0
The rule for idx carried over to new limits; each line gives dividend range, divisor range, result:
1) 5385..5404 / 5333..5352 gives 1.00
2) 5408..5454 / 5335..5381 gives 0.98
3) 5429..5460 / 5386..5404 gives 1.00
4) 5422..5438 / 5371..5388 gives 0.97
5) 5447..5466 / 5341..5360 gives 0.98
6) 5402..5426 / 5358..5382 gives 0.97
